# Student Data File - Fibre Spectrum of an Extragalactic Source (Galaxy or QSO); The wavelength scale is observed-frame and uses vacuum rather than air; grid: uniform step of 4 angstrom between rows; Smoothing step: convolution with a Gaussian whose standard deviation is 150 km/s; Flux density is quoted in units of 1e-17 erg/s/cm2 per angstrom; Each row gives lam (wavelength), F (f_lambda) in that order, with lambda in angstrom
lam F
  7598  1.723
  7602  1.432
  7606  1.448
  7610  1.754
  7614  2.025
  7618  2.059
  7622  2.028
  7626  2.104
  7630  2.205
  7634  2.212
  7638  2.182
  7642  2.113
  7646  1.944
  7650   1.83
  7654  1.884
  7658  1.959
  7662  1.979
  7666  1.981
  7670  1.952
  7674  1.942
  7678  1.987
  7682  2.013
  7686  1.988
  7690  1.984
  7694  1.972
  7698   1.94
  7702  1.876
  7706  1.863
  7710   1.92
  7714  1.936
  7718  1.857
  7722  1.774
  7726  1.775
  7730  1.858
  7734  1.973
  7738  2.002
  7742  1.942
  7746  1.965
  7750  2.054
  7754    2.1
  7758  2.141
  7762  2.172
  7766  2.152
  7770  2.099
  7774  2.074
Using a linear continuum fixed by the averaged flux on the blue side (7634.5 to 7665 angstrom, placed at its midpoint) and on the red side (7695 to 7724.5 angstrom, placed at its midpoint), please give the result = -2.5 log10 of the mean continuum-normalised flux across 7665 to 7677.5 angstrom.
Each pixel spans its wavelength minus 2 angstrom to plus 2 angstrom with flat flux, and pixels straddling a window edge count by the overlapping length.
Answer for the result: 0.00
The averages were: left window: 2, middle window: 1.96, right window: 1.88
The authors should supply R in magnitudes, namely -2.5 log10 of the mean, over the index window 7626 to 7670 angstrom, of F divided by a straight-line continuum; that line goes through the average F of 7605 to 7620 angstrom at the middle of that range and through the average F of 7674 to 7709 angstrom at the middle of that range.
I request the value -0.08 mag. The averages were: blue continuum 1.85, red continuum 1.95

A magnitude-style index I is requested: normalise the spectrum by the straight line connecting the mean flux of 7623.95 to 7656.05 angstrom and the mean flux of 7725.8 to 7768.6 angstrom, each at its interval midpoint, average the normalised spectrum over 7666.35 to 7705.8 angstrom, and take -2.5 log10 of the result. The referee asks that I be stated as 0.047 mag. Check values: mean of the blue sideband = 2.06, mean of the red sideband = 2.02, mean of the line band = 1.96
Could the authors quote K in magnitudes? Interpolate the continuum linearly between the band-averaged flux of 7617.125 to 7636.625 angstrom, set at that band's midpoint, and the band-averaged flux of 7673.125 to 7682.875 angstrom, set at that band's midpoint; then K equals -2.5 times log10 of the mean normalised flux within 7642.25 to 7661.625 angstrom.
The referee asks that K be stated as 0.07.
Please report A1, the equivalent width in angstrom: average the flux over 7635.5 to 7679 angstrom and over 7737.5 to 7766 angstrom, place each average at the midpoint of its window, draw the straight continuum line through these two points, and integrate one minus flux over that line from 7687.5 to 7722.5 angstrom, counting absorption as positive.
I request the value 2.0 angstrom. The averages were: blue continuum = 1.98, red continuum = 2.06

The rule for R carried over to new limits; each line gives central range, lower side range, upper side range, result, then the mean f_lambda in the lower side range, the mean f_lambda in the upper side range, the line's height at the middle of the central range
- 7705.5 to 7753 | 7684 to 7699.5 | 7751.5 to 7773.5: 0.08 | 1.97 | 2.13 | 2.05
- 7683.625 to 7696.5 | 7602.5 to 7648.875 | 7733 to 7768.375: 0.02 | 1.98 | 2.06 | 2.02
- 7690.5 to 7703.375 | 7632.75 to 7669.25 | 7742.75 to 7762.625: 0.05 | 2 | 2.07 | 2.03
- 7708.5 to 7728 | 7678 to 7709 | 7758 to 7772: 0.09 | 1.95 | 2.14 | 2.02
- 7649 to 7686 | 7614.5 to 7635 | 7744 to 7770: 0.08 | 2.11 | 2.1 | 2.11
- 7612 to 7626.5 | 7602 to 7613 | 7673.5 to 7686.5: -0.22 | 1.61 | 1.99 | 1.67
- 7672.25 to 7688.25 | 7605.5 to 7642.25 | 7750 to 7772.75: 0.05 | 2.03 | 2.12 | 2.07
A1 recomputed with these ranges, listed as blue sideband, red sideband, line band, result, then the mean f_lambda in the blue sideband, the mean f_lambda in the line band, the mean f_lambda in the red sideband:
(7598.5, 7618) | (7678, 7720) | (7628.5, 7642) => -3.1 angstrom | 1.71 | 2.19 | 1.94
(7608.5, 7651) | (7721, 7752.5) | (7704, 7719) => 0.4 angstrom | 2.05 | 1.9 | 1.93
